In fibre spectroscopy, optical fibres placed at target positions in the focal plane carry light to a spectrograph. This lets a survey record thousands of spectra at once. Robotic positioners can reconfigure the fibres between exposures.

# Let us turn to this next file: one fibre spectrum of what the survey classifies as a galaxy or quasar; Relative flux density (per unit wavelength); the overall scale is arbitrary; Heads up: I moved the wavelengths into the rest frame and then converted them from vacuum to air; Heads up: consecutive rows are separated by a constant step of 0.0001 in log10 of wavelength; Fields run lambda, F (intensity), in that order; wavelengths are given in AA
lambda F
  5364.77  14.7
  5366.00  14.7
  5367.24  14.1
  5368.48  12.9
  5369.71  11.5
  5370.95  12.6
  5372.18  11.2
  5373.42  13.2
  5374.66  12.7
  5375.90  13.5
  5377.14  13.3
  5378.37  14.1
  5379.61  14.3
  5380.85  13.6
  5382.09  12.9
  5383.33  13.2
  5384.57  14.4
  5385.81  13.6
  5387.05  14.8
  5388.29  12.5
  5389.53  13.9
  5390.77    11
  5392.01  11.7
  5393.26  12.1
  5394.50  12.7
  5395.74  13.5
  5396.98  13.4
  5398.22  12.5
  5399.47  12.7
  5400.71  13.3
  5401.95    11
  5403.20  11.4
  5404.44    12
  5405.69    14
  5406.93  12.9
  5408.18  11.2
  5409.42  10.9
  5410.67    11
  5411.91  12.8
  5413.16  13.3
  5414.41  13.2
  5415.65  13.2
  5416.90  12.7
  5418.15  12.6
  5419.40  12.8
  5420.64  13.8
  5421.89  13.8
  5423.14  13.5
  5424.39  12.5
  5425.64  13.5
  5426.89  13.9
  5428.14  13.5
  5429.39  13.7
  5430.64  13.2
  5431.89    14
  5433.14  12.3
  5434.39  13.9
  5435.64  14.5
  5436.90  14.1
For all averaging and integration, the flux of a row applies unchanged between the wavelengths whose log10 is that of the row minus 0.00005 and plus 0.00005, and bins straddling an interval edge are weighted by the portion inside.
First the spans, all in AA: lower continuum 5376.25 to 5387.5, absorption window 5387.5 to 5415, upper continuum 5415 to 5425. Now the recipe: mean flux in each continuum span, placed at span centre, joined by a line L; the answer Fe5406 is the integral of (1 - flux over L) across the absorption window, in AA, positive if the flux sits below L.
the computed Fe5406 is 2.1 AA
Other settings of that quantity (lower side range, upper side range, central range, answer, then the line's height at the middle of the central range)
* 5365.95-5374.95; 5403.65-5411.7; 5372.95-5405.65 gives -1.6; 12.4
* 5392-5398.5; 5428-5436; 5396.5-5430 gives 1.0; 13.2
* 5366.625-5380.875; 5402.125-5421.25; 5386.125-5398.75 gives -0.1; 12.8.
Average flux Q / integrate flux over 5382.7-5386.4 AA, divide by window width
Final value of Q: 13.7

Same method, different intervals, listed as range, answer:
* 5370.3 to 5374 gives 12.3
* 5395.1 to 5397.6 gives 13.5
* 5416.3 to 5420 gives 12.7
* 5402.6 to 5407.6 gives 12.6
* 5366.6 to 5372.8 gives 12.5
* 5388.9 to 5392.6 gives 12.2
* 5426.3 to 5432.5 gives 13.7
